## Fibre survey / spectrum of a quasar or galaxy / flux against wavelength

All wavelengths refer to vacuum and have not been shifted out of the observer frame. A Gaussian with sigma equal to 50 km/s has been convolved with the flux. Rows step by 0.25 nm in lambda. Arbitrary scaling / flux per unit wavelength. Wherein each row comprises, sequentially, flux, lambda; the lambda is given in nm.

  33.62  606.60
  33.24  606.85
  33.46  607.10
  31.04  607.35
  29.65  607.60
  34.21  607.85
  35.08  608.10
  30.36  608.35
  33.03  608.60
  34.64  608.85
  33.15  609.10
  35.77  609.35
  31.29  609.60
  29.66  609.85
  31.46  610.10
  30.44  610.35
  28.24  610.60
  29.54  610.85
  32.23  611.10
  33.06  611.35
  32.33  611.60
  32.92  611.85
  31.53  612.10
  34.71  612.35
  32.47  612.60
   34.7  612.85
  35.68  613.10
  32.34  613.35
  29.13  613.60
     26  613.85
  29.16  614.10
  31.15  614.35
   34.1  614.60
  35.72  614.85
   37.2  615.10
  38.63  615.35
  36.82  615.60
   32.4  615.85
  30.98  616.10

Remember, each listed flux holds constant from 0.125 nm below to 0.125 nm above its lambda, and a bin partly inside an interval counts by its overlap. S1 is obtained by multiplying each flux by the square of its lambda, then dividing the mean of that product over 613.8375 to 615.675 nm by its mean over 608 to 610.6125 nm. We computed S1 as 1.07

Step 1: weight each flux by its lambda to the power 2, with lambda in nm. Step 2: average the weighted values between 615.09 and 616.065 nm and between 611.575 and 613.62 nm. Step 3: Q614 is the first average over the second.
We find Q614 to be 1.1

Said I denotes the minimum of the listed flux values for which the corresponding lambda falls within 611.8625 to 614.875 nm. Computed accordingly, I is 26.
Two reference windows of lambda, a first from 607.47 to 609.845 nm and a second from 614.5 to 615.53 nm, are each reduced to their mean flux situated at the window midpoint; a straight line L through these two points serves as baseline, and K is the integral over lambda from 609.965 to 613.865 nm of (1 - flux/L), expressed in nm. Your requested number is 0.32 nm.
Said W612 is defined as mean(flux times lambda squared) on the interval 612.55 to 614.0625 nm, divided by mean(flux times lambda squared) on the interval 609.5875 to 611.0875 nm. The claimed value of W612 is 1.1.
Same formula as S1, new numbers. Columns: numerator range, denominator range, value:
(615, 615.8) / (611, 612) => 1.15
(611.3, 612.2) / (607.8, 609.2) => 0.98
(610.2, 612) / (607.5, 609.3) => 0.95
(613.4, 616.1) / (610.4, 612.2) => 1.06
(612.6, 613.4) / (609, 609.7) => 1.03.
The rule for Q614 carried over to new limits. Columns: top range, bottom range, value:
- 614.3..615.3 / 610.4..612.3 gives 1.13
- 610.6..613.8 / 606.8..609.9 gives 1.00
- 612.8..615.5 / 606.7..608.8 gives 1.04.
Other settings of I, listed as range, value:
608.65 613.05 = 28.24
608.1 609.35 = 30.36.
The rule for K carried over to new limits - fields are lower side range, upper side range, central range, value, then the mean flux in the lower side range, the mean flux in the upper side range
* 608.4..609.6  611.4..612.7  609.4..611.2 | 0.14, 33.6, 32.8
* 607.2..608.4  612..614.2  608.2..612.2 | 0.02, 32.2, 31.8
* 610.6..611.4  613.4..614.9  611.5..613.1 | -0.13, 30.9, 30.7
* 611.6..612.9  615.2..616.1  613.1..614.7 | 0.16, 33.1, 35.3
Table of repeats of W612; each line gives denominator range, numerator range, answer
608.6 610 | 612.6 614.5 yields 0.96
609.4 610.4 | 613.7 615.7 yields 1.09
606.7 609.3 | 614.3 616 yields 1.10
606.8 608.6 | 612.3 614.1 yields 1.00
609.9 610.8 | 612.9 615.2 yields 1.09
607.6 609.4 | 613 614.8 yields 0.95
